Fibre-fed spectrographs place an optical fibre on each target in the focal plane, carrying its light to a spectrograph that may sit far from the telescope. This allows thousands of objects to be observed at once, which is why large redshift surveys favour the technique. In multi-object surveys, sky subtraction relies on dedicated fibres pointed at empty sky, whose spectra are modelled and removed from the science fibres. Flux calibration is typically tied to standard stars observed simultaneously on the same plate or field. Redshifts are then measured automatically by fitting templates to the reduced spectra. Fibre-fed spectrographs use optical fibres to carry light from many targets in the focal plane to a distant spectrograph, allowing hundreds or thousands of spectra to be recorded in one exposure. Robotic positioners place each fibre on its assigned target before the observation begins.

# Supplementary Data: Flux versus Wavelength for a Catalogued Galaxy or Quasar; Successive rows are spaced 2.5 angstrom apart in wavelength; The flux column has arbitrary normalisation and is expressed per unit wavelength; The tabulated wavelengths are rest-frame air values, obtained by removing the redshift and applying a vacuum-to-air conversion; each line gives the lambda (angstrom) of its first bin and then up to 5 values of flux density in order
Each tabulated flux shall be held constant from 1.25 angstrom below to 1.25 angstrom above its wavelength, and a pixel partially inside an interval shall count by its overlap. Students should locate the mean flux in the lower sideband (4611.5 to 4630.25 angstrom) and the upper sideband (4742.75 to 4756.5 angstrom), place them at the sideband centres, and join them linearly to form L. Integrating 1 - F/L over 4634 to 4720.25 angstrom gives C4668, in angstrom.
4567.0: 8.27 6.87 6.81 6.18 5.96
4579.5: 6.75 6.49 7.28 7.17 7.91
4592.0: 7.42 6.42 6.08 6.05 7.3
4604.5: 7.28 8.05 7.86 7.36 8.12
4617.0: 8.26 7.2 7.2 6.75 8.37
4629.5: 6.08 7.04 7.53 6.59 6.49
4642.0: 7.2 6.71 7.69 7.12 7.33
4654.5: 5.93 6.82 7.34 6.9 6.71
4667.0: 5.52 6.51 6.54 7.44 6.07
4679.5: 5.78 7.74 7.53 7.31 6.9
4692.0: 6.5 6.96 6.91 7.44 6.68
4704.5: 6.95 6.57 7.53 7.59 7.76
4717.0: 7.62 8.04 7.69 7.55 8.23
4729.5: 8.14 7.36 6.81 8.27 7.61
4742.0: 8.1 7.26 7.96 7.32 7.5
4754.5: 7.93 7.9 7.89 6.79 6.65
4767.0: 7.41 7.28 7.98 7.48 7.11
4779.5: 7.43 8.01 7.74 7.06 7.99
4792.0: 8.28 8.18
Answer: 6.5 angstrom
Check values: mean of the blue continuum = 7.46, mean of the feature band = 6.97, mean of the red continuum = 7.63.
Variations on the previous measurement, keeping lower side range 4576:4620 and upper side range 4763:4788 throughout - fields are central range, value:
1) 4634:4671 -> 2.2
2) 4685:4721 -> 0.5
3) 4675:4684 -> 0.7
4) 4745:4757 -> -0.5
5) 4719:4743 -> -1.4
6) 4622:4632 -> 0.2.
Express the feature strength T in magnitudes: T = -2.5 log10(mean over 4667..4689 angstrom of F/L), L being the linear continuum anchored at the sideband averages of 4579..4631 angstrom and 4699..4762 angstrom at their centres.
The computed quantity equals 0.10 mag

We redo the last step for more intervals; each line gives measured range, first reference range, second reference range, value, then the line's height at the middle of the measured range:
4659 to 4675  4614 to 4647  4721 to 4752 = 0.111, 7.36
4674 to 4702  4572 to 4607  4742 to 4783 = 0.044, 7.22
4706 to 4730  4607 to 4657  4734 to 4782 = -0.034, 7.43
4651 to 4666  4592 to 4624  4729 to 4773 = 0.085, 7.36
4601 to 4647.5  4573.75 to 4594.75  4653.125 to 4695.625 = -0.077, 6.82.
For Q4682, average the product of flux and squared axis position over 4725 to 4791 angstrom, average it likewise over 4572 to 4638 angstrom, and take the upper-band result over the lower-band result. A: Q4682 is 1.1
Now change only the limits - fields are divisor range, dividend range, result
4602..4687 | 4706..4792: 1.12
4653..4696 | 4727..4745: 1.17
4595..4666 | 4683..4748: 1.09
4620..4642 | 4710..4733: 1.15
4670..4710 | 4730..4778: 1.12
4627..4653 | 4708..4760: 1.14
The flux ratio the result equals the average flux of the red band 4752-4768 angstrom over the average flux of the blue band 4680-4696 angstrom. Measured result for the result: 1.0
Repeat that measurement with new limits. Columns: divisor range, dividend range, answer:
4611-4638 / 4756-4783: 1.02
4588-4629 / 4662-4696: 0.92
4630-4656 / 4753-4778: 1.07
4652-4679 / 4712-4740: 1.17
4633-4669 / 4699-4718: 1.06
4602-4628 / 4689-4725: 0.95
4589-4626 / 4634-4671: 0.94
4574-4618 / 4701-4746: 1.06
